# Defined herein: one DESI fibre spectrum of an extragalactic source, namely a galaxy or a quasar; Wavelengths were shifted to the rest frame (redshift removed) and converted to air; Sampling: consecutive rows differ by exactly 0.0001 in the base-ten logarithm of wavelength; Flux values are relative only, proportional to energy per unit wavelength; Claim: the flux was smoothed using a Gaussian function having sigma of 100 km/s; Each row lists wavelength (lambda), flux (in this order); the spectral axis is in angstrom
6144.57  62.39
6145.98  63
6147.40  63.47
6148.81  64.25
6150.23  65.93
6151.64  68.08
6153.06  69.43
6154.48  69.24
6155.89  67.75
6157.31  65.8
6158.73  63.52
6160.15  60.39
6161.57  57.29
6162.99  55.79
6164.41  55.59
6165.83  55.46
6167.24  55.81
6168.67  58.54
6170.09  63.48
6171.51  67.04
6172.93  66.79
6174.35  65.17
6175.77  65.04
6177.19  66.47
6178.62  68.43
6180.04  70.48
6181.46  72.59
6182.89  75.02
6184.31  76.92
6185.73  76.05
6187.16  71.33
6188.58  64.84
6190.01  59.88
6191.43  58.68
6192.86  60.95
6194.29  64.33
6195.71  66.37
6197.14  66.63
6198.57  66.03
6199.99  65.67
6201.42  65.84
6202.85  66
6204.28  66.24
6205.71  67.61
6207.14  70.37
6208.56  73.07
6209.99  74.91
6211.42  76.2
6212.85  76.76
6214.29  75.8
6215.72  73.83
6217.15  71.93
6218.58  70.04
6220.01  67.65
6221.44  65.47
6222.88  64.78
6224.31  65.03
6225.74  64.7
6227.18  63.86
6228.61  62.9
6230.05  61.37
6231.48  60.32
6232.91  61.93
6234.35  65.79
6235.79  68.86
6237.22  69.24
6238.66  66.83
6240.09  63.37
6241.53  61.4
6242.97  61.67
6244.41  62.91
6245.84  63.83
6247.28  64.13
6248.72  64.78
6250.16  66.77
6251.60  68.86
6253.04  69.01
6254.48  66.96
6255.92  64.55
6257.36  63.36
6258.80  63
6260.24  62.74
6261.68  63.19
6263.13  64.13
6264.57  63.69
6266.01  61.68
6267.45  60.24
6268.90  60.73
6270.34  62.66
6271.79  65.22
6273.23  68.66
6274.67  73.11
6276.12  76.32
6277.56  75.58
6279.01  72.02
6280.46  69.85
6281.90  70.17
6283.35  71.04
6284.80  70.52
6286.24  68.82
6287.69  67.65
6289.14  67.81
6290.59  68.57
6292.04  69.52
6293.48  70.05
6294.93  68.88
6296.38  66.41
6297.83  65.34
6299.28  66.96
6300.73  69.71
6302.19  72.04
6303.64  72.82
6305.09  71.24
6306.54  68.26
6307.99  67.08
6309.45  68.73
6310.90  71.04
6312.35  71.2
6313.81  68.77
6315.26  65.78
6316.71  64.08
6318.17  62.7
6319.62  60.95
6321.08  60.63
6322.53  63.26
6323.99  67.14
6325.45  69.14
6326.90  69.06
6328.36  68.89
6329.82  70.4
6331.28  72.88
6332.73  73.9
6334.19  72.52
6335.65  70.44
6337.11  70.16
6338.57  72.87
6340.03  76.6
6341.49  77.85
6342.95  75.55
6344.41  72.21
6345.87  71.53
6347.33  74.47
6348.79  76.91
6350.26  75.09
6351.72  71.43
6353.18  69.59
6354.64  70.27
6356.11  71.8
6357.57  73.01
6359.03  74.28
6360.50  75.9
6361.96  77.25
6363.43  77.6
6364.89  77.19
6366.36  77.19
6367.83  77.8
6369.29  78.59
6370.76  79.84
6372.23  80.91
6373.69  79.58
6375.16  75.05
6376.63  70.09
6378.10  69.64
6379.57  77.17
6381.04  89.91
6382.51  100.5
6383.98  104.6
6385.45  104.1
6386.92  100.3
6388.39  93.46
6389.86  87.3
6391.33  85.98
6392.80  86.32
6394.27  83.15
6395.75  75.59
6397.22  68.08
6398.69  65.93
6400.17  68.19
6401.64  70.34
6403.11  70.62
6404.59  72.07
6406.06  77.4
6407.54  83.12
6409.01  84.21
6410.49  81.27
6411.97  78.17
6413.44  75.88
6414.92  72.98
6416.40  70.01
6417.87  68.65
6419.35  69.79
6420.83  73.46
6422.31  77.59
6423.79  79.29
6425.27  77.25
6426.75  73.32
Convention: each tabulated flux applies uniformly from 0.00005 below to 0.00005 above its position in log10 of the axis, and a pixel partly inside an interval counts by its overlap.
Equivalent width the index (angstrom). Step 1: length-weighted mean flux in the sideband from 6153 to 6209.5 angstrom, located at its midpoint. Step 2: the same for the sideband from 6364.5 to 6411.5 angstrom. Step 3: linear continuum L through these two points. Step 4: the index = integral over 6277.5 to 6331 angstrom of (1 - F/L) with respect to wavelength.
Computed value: 4.57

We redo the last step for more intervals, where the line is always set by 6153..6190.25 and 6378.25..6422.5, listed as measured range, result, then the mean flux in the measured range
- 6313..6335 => 2.3 angstrom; 67.4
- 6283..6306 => 1.3 angstrom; 69.2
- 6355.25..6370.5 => 0.4 angstrom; 76.1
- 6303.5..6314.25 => 0.7 angstrom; 69.8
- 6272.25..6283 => 0.0 angstrom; 72.1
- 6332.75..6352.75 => 0.8 angstrom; 73.6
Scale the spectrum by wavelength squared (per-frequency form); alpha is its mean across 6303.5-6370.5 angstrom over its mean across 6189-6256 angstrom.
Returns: 1.12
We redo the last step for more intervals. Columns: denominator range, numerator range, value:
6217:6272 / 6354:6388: 1.31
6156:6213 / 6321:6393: 1.24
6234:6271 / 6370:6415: 1.32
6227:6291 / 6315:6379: 1.13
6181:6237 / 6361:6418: 1.25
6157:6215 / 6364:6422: 1.28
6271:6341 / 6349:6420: 1.16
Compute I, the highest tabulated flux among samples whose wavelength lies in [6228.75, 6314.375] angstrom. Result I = 76.32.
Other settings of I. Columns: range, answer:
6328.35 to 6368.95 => 77.85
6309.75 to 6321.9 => 71.2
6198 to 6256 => 76.76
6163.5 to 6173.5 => 67.04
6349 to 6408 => 104.6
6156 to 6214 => 76.92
